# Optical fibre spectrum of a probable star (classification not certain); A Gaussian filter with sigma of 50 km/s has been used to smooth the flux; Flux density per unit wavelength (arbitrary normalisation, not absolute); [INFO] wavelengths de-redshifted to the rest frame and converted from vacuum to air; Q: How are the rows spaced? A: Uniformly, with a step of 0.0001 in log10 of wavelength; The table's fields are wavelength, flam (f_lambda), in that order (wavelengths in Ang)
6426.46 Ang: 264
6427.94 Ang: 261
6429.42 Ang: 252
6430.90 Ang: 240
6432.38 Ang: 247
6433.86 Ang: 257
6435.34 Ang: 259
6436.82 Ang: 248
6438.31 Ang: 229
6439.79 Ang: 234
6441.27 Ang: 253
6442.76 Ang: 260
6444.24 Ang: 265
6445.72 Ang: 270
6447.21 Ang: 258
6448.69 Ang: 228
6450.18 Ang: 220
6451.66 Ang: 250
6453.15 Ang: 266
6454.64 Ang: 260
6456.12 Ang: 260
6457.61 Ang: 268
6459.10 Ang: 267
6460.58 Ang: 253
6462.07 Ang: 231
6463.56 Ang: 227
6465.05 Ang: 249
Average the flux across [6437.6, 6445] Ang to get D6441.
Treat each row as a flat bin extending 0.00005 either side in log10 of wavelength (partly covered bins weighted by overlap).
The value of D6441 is 249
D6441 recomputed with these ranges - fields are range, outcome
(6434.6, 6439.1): 245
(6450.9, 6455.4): 259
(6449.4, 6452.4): 235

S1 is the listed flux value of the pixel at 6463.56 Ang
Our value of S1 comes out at 227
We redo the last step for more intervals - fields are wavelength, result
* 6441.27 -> 253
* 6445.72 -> 270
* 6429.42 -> 252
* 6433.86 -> 257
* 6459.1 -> 267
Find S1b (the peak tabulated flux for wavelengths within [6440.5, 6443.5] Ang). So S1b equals 260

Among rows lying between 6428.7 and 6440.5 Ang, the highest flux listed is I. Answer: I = 259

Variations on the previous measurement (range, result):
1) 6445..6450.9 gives 270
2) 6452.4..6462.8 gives 268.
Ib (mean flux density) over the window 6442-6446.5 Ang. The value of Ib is 265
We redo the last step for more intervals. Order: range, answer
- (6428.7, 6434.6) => 249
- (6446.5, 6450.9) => 235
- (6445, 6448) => 263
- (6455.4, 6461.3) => 262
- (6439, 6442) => 244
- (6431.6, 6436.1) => 255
